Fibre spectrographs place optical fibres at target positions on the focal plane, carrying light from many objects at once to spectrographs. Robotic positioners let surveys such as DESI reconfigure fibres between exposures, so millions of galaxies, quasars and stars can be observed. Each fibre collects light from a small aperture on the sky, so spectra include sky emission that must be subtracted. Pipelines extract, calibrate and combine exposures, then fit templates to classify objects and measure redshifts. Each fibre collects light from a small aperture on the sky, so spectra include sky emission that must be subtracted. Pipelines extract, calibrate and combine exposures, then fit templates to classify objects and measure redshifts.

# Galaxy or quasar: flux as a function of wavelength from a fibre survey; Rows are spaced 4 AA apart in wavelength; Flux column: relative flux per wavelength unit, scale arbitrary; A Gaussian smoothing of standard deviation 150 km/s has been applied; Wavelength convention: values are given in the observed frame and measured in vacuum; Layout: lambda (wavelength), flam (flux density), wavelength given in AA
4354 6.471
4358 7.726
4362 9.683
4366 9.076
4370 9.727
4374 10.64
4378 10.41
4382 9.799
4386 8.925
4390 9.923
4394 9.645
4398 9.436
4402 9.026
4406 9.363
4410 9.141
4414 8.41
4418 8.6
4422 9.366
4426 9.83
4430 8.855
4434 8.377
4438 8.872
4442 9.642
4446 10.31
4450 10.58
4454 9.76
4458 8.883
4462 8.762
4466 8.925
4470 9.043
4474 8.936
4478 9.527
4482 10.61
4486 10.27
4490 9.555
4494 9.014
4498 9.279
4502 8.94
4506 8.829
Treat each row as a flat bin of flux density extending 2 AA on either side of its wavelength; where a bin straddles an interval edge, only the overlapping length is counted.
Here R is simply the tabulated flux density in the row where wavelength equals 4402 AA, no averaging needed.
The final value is 9.026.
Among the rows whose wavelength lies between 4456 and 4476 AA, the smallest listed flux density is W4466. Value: 8.762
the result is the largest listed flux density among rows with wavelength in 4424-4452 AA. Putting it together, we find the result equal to 10.58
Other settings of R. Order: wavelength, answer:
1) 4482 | 10.61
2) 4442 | 9.642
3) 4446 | 10.31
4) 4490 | 9.555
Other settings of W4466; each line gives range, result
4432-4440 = 8.377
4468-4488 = 8.936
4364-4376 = 9.076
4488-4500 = 9.014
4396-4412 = 9.026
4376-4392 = 8.925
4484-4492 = 9.555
